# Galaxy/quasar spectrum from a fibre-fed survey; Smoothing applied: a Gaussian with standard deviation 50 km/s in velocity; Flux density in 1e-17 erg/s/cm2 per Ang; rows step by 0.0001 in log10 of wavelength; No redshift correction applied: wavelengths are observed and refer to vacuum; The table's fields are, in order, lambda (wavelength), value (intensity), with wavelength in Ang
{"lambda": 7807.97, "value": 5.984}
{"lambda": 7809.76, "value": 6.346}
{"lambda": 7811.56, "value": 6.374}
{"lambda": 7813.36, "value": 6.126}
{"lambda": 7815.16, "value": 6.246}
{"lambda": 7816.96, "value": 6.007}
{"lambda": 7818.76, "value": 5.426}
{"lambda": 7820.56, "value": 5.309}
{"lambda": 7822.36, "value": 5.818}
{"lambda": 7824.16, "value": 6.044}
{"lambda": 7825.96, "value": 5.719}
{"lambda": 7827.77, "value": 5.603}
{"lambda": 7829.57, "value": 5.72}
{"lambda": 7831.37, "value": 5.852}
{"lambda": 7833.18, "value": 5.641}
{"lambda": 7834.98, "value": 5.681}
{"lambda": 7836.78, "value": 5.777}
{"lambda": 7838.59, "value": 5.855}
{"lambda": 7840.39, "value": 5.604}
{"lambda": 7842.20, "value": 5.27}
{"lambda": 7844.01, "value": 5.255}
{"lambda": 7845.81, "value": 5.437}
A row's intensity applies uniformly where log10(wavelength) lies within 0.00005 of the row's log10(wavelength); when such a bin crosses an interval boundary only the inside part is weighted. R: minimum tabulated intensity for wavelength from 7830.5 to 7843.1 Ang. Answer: 5.27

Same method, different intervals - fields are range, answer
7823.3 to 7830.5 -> 5.603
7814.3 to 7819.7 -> 5.426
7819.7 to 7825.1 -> 5.309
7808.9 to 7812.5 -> 6.346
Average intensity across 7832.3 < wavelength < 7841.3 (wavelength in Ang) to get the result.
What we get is 5.71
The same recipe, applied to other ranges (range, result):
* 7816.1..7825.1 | 5.72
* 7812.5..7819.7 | 5.95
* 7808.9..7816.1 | 6.27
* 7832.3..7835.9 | 5.67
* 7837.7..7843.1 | 5.58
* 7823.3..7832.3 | 5.78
